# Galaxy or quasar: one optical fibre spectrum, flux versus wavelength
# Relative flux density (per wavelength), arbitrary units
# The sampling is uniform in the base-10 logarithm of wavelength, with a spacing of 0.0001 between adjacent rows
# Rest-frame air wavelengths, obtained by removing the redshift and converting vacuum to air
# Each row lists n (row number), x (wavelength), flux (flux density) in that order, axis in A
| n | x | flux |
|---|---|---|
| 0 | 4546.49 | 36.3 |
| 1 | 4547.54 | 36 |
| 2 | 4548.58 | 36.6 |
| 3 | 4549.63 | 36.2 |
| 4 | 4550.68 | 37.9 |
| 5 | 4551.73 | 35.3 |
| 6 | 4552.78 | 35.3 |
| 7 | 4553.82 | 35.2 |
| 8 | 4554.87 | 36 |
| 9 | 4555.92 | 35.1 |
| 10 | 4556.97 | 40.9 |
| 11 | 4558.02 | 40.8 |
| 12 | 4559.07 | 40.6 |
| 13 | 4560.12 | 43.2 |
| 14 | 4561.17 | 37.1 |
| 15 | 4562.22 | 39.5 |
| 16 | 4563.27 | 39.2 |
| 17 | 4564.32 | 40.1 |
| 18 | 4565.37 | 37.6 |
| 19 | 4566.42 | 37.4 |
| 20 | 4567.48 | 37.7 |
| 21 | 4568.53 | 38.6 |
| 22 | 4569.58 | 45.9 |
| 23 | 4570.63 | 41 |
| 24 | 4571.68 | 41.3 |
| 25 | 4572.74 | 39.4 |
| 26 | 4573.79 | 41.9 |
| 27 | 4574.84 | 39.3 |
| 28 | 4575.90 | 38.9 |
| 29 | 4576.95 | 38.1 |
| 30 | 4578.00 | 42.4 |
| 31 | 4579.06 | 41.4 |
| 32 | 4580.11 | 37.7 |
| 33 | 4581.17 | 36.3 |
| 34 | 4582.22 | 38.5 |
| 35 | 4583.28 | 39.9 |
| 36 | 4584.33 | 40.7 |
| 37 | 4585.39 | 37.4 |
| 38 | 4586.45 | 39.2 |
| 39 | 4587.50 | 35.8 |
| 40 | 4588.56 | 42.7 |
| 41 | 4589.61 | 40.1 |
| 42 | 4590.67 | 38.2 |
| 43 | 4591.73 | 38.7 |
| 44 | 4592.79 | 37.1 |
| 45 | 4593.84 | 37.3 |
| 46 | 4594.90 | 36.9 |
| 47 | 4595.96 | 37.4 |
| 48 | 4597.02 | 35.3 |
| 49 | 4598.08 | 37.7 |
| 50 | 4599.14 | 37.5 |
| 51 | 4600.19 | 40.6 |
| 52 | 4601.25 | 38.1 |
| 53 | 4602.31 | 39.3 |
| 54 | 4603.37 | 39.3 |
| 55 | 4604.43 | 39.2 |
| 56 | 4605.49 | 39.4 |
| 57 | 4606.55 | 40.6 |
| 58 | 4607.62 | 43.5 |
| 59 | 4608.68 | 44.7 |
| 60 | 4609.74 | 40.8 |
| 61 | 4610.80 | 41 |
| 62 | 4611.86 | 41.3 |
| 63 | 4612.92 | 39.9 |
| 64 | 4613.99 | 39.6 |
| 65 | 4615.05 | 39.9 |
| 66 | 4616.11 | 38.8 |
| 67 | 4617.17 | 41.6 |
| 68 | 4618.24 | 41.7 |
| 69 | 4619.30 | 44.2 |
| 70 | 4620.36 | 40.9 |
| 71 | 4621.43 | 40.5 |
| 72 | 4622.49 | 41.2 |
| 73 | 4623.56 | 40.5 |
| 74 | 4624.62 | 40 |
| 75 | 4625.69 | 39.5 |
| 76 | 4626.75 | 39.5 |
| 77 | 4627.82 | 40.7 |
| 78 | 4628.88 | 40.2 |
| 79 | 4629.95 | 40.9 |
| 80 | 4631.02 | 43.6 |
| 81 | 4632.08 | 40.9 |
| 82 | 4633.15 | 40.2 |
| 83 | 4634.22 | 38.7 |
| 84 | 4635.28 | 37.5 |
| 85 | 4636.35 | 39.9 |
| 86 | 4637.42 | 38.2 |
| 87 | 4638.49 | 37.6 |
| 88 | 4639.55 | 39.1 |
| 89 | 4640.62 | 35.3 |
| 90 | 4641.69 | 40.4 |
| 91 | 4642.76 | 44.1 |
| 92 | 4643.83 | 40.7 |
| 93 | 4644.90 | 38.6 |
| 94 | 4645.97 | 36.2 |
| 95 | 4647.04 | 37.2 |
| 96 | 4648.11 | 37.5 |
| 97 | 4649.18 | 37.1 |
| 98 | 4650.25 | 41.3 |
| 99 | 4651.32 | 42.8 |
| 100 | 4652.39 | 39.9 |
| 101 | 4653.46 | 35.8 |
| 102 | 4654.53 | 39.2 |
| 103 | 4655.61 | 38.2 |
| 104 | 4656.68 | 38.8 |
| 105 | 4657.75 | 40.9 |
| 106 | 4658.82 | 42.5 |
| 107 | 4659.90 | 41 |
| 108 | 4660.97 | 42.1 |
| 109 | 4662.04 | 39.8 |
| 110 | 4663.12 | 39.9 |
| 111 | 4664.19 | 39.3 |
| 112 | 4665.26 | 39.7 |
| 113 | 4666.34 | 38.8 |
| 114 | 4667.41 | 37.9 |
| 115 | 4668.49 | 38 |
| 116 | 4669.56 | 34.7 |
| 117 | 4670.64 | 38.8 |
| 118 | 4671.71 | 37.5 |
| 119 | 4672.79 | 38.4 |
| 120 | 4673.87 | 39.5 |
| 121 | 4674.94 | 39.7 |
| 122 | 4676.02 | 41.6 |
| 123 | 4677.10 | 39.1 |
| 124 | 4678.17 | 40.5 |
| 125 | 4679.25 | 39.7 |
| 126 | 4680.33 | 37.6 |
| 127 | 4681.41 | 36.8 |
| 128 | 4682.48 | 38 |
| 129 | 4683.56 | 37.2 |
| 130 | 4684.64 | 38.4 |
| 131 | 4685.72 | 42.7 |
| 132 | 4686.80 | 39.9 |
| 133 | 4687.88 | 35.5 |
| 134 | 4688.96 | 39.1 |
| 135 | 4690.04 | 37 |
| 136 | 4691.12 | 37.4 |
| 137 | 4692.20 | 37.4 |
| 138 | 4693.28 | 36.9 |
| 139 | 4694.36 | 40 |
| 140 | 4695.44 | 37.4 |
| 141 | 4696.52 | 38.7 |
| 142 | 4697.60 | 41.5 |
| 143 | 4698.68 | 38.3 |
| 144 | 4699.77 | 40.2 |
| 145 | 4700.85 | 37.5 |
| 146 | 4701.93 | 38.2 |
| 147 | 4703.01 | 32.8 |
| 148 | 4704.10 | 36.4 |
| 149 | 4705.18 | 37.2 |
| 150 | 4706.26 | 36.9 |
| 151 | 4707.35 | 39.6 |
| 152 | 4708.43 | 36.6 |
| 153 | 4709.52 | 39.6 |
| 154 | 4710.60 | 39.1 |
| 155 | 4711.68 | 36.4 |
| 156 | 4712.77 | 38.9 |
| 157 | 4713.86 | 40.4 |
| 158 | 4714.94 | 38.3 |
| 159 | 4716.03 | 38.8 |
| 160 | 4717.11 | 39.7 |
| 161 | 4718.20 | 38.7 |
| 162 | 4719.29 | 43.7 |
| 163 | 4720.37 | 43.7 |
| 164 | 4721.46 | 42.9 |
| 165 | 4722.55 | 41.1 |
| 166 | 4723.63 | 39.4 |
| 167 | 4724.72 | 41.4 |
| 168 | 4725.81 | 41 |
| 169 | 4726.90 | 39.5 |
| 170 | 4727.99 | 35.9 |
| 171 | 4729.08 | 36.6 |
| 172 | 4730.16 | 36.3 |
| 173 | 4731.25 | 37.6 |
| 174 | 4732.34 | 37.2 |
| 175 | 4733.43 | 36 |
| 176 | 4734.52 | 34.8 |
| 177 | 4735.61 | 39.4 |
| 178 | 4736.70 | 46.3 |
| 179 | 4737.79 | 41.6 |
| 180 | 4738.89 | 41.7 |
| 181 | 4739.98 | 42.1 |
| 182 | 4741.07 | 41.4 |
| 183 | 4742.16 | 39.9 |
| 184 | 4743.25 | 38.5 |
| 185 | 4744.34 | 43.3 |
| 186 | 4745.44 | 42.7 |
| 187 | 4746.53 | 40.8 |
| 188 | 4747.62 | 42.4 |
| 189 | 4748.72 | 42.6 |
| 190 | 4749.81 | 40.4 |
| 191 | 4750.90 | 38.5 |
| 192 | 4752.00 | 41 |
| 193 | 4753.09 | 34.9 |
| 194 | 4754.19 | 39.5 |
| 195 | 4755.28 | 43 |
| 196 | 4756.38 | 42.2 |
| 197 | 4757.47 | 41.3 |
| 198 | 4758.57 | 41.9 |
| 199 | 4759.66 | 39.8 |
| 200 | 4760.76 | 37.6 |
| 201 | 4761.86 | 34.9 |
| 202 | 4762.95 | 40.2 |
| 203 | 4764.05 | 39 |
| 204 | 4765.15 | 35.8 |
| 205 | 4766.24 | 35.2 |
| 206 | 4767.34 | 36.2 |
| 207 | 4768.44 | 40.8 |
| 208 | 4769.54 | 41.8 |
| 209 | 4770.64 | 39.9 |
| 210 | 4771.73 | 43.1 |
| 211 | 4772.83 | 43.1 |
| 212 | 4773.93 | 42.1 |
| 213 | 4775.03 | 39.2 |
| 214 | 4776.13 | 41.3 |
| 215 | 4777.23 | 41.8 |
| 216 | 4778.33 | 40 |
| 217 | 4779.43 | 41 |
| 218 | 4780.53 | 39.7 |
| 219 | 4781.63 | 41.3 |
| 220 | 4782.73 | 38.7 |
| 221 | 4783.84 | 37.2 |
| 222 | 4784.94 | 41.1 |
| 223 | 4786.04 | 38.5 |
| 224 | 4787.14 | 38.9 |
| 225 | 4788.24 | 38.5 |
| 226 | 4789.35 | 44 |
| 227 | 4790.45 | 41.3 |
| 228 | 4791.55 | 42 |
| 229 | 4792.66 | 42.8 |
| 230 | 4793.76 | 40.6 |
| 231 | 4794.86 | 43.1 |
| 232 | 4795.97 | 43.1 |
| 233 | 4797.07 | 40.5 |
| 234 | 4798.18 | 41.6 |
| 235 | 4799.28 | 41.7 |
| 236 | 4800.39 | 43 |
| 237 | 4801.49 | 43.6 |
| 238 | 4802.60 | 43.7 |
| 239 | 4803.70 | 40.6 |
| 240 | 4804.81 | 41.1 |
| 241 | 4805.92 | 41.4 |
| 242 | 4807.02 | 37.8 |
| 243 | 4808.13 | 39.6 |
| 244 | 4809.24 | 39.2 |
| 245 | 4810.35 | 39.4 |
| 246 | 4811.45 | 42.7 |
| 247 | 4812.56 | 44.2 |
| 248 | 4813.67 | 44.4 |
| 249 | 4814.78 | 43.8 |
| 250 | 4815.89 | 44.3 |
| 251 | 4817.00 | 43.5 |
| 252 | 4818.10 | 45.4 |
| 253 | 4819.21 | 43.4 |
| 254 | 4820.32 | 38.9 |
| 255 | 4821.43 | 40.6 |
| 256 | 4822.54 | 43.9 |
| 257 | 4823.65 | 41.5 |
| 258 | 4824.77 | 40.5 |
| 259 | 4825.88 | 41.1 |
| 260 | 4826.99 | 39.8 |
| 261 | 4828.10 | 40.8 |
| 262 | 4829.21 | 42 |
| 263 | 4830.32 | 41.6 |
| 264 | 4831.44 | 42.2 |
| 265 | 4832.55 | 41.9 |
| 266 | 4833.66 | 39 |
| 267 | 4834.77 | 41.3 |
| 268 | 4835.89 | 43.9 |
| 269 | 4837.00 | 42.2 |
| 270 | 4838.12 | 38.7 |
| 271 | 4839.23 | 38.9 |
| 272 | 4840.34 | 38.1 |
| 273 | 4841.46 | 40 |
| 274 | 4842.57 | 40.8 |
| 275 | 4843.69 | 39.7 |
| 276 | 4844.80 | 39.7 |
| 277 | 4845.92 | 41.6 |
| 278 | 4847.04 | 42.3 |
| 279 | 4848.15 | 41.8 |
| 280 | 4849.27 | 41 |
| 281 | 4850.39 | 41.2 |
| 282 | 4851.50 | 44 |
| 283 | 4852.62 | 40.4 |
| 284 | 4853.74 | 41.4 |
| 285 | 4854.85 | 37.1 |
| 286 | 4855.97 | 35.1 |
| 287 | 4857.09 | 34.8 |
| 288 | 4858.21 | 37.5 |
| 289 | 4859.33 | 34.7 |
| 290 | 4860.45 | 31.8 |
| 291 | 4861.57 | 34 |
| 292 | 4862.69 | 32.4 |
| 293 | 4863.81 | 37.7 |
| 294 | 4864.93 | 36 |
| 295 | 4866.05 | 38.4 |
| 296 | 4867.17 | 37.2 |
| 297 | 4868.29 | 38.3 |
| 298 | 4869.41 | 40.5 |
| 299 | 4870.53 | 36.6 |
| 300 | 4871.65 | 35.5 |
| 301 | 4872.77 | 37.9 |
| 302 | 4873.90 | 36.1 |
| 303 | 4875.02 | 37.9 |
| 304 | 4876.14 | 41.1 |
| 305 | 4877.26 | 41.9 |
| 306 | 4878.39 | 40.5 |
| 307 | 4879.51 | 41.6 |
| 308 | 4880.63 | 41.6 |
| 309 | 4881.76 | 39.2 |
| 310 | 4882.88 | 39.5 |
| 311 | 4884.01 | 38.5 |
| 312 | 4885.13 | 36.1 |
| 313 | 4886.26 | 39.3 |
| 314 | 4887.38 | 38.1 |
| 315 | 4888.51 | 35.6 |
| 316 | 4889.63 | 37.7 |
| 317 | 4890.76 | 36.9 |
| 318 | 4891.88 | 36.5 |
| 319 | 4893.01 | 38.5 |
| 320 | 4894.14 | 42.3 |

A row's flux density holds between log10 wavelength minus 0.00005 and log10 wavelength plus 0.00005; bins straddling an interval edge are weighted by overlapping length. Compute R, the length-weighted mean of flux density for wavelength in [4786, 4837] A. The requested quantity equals 41.7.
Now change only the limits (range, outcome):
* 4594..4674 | 39.6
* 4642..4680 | 39.3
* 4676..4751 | 39.2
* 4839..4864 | 38.5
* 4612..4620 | 40.9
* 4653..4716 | 38.6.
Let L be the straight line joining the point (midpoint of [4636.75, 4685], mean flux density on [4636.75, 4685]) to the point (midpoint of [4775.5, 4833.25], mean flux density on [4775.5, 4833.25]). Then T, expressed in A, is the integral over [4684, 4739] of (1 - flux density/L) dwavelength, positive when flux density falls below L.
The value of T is 1.4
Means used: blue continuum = 39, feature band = 38.8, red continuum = 41.4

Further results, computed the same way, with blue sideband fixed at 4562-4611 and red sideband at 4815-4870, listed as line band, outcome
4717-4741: -0.1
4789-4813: -1.1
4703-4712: 0.5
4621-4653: -0.1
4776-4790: -0.1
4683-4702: 0.5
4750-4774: 0.1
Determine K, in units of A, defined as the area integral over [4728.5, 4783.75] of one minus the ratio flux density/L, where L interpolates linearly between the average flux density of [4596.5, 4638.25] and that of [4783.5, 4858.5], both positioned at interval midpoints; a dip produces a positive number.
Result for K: 1.2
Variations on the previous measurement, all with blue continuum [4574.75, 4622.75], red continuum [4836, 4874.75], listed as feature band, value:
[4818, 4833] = -1.2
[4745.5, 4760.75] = -0.7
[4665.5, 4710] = 1.0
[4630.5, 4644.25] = -0.1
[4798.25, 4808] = -0.7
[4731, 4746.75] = -0.5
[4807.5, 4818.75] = -1.2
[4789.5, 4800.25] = -0.9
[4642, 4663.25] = -0.2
